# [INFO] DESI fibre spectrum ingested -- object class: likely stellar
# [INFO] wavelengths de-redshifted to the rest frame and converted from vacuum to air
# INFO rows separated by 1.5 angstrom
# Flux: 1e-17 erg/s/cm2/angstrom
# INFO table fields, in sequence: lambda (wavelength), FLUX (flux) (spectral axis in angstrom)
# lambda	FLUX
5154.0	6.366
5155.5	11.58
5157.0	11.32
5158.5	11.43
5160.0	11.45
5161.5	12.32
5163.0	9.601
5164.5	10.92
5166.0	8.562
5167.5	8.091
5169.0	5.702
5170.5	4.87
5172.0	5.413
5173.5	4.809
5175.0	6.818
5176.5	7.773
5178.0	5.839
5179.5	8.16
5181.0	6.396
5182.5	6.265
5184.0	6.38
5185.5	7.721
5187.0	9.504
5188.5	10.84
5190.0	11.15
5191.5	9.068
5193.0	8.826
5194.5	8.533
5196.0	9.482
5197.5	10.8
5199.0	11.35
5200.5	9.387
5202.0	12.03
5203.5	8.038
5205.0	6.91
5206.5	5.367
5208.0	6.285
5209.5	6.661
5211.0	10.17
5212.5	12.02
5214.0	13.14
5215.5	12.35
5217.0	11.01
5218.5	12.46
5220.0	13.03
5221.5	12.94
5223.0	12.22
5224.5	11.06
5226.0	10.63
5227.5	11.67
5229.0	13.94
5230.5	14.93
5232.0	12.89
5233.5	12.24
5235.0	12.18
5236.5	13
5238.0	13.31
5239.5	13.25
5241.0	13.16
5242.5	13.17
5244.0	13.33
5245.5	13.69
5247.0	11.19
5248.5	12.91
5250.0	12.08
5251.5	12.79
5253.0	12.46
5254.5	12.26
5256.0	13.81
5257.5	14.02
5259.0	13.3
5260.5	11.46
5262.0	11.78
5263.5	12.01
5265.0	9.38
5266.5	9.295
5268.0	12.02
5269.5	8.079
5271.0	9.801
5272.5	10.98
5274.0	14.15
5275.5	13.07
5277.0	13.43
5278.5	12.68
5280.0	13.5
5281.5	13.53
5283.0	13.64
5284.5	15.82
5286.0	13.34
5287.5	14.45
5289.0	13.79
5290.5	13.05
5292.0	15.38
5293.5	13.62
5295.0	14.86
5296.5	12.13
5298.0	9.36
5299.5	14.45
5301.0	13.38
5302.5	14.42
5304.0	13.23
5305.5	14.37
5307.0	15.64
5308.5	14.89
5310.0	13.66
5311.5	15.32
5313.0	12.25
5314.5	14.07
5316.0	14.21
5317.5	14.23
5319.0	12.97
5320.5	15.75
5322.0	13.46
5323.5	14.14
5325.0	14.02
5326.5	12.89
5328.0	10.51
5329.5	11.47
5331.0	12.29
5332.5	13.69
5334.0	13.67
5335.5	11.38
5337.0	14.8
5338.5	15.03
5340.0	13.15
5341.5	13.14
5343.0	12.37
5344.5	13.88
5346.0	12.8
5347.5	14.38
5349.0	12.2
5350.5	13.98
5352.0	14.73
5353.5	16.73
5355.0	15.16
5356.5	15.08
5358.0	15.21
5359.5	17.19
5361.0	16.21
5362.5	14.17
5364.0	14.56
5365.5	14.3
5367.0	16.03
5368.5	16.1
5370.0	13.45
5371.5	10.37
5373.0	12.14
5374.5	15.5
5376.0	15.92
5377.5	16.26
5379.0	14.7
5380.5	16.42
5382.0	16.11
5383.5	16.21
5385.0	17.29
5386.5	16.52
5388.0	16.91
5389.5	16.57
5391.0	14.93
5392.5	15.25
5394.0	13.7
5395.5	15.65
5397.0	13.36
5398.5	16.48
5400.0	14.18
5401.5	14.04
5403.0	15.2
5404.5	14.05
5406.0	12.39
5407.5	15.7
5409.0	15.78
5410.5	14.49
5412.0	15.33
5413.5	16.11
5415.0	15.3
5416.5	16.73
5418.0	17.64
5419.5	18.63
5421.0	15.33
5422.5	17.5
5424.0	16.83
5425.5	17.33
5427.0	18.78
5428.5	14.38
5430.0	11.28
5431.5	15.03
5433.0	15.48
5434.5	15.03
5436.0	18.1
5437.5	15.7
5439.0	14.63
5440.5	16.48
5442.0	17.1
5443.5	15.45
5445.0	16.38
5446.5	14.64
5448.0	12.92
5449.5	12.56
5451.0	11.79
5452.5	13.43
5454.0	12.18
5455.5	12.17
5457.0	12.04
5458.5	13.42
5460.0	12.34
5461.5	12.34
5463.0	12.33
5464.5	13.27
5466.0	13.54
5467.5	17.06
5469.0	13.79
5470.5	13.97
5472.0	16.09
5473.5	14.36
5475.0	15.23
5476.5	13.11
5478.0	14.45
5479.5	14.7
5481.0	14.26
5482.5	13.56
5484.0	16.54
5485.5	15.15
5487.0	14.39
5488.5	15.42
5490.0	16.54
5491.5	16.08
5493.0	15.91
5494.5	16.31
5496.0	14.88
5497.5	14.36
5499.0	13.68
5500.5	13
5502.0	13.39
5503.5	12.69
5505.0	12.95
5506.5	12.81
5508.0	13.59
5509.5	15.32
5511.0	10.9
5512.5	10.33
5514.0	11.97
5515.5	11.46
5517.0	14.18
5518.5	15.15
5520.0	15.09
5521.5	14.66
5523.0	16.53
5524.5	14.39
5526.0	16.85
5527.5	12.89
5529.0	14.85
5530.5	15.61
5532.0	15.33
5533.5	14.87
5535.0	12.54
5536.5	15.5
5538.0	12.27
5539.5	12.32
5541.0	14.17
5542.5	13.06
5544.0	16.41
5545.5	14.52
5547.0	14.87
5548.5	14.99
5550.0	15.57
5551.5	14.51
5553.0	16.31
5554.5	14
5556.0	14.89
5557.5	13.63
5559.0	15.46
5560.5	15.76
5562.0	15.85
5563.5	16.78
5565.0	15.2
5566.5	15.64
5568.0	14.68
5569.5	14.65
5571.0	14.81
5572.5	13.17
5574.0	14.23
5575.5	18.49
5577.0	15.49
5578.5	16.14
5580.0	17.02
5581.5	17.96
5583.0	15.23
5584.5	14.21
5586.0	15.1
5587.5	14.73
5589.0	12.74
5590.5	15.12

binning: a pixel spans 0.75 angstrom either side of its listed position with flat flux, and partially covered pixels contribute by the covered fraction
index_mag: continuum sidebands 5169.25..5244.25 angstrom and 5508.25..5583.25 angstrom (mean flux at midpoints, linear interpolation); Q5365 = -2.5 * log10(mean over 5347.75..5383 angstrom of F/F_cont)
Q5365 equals -0.216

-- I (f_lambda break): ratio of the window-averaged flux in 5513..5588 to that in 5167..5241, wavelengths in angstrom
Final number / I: 1.52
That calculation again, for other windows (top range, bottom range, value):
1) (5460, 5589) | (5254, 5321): 1.11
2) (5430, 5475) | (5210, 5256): 1.14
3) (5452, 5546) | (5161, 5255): 1.38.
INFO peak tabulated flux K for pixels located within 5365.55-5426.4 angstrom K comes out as 18.63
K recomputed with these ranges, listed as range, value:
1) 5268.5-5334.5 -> 15.82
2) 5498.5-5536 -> 16.85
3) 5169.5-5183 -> 8.16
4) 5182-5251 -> 14.93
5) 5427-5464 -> 18.78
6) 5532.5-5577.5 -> 18.49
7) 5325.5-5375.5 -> 17.19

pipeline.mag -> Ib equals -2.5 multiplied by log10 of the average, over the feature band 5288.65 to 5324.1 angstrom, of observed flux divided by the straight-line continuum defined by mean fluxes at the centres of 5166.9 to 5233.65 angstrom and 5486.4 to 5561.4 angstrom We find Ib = -0.25 mag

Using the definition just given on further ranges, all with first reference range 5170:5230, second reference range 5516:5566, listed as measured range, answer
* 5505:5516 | 0.156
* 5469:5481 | -0.057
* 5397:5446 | -0.212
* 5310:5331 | -0.193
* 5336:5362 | -0.226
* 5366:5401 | -0.232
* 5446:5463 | 0.062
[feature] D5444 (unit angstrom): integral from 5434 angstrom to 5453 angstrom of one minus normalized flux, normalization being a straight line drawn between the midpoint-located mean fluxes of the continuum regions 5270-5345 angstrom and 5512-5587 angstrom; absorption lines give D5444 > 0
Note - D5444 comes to -1.0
